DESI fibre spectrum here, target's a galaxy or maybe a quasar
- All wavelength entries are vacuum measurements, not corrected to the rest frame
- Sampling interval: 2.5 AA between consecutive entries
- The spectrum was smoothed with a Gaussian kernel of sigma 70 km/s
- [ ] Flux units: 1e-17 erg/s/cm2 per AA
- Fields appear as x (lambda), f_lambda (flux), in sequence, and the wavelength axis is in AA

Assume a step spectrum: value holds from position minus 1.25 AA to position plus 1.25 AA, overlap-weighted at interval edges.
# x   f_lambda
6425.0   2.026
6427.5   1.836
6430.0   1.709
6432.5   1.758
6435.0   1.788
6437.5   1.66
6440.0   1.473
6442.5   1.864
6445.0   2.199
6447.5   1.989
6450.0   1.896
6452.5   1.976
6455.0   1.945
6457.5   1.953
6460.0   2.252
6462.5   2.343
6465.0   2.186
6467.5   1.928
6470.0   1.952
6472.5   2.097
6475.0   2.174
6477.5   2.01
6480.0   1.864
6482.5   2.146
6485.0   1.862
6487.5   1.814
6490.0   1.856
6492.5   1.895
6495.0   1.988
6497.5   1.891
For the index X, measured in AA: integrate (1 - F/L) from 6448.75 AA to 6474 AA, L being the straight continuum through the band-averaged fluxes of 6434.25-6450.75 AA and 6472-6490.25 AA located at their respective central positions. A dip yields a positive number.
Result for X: -1.94 AA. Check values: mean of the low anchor 1.84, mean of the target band 2.05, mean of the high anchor 1.98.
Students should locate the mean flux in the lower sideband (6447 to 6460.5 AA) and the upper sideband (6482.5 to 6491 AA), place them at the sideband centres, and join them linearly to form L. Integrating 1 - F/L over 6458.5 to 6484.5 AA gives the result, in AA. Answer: -2.0 AA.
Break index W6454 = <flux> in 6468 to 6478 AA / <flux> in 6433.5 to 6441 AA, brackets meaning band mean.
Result 1.24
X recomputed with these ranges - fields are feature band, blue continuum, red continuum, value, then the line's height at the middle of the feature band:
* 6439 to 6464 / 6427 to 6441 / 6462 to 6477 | -1.3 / 1.9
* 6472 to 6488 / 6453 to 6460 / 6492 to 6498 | -0.3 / 1.96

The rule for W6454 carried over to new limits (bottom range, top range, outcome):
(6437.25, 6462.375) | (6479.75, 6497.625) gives 0.98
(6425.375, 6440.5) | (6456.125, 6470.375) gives 1.22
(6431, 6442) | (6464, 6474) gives 1.21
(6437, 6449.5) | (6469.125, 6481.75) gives 1.09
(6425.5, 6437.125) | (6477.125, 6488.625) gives 1.09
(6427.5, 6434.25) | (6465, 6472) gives 1.14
